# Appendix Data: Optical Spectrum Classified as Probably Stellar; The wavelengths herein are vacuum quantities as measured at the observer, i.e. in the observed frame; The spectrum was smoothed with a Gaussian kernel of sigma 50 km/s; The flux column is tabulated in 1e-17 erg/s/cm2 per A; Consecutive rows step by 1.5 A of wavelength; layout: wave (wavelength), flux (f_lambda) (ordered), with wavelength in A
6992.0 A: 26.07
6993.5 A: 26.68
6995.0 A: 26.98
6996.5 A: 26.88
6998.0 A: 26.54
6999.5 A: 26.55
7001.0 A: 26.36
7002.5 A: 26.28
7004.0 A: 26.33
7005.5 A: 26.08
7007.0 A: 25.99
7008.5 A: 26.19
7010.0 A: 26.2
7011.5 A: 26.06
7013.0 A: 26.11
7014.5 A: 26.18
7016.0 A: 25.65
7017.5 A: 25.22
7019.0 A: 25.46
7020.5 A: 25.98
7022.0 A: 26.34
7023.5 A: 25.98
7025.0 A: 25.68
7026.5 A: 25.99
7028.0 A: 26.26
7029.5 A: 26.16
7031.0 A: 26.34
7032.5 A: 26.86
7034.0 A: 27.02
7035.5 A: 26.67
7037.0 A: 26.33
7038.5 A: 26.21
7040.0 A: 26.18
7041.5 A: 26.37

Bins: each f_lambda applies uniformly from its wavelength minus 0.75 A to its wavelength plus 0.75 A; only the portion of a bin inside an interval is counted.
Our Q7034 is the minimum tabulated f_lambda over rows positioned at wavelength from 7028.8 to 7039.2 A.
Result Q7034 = 26.16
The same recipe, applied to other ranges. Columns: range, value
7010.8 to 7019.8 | 25.22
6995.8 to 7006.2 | 26.08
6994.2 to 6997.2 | 26.88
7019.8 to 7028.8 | 25.68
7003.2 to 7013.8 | 25.99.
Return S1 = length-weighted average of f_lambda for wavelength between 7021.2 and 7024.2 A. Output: 26.2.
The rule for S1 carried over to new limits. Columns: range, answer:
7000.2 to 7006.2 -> 26.3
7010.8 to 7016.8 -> 26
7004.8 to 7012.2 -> 26.1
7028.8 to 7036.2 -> 26.6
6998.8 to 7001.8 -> 26.5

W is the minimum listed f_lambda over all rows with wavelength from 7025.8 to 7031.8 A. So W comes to 25.99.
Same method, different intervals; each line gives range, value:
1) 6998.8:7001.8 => 26.36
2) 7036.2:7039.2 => 26.21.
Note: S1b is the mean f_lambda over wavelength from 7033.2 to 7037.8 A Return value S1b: 26.7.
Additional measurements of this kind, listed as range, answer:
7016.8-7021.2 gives 25.6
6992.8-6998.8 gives 26.8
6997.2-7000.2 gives 26.6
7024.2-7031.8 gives 26.1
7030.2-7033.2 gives 26.6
